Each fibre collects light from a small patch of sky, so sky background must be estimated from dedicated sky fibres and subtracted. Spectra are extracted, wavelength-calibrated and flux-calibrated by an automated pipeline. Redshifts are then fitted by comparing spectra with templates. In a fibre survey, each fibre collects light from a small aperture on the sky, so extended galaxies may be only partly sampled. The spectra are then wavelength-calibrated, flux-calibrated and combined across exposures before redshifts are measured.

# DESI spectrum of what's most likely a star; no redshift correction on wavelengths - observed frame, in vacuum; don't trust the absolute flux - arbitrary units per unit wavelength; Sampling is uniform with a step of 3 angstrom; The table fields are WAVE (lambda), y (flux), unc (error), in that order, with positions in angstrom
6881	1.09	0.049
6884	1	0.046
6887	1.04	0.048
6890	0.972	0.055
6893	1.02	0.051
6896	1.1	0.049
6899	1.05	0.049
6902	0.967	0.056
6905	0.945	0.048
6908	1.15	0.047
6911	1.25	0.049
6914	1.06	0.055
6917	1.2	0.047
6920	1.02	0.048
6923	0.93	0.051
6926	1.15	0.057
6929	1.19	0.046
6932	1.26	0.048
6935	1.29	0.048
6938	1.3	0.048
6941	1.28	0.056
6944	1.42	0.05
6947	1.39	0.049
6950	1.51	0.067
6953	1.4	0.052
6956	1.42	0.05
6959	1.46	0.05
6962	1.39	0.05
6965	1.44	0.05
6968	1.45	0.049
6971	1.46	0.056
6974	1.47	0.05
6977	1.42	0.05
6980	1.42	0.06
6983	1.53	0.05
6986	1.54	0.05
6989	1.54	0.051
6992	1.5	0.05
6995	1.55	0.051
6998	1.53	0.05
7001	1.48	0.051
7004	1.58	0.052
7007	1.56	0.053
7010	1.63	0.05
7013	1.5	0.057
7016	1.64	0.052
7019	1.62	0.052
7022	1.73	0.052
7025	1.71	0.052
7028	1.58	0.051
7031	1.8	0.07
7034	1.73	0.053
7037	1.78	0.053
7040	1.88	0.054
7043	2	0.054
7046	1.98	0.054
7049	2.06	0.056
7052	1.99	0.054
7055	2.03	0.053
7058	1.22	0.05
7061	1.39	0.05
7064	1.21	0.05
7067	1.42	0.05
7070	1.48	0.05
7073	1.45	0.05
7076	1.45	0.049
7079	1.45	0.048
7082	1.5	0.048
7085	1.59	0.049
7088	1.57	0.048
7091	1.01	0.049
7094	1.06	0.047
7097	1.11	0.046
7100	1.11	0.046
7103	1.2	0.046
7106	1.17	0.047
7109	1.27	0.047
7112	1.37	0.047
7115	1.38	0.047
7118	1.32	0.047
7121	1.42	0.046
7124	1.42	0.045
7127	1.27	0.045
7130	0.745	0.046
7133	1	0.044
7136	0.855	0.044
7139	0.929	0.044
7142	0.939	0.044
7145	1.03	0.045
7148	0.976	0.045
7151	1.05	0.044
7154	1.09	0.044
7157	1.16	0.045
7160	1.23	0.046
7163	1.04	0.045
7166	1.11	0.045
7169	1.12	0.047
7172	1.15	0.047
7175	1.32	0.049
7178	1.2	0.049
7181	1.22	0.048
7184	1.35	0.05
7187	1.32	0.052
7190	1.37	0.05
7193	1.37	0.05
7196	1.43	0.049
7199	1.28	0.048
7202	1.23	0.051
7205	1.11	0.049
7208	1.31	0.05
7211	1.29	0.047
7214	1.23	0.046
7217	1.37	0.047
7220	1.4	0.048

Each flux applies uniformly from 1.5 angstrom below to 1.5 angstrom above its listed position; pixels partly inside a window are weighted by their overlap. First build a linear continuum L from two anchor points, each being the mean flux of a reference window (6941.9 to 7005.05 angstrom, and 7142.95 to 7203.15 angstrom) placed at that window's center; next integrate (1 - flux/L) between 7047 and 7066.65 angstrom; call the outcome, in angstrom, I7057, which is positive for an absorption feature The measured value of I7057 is -4.2 angstrom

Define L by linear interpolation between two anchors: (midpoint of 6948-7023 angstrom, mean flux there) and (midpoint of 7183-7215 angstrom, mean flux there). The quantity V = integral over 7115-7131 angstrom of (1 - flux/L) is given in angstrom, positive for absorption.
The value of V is 1.3 angstrom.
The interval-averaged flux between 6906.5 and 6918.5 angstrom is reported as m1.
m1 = 1.16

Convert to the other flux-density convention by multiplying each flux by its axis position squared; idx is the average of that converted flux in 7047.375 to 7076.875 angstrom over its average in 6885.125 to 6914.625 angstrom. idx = 1.6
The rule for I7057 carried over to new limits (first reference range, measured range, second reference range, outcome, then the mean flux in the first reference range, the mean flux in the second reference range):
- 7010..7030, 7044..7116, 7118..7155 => -4.8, 1.63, 1.07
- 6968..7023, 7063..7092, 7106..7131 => -1.3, 1.53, 1.28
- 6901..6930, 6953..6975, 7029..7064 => -1.6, 1.09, 1.78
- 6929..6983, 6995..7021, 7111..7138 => -4.6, 1.4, 1.19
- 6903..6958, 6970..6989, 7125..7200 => -4.2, 1.23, 1.14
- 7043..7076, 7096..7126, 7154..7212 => 3.8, 1.63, 1.24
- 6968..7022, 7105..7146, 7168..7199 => 6.4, 1.53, 1.29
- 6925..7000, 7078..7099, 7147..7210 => -0.3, 1.41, 1.21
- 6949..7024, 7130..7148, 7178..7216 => 5.5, 1.51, 1.29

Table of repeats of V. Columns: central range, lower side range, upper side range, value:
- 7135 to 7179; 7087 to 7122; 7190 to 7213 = 6.5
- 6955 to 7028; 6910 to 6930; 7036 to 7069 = -4.5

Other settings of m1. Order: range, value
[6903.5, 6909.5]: 1.05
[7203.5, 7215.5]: 1.24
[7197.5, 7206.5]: 1.21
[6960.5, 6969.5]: 1.43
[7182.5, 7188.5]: 1.34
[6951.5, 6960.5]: 1.43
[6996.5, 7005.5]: 1.53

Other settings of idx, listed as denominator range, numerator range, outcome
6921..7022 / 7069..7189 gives 0.88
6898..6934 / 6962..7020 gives 1.41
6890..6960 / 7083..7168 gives 1.02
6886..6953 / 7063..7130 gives 1.19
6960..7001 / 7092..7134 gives 0.84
